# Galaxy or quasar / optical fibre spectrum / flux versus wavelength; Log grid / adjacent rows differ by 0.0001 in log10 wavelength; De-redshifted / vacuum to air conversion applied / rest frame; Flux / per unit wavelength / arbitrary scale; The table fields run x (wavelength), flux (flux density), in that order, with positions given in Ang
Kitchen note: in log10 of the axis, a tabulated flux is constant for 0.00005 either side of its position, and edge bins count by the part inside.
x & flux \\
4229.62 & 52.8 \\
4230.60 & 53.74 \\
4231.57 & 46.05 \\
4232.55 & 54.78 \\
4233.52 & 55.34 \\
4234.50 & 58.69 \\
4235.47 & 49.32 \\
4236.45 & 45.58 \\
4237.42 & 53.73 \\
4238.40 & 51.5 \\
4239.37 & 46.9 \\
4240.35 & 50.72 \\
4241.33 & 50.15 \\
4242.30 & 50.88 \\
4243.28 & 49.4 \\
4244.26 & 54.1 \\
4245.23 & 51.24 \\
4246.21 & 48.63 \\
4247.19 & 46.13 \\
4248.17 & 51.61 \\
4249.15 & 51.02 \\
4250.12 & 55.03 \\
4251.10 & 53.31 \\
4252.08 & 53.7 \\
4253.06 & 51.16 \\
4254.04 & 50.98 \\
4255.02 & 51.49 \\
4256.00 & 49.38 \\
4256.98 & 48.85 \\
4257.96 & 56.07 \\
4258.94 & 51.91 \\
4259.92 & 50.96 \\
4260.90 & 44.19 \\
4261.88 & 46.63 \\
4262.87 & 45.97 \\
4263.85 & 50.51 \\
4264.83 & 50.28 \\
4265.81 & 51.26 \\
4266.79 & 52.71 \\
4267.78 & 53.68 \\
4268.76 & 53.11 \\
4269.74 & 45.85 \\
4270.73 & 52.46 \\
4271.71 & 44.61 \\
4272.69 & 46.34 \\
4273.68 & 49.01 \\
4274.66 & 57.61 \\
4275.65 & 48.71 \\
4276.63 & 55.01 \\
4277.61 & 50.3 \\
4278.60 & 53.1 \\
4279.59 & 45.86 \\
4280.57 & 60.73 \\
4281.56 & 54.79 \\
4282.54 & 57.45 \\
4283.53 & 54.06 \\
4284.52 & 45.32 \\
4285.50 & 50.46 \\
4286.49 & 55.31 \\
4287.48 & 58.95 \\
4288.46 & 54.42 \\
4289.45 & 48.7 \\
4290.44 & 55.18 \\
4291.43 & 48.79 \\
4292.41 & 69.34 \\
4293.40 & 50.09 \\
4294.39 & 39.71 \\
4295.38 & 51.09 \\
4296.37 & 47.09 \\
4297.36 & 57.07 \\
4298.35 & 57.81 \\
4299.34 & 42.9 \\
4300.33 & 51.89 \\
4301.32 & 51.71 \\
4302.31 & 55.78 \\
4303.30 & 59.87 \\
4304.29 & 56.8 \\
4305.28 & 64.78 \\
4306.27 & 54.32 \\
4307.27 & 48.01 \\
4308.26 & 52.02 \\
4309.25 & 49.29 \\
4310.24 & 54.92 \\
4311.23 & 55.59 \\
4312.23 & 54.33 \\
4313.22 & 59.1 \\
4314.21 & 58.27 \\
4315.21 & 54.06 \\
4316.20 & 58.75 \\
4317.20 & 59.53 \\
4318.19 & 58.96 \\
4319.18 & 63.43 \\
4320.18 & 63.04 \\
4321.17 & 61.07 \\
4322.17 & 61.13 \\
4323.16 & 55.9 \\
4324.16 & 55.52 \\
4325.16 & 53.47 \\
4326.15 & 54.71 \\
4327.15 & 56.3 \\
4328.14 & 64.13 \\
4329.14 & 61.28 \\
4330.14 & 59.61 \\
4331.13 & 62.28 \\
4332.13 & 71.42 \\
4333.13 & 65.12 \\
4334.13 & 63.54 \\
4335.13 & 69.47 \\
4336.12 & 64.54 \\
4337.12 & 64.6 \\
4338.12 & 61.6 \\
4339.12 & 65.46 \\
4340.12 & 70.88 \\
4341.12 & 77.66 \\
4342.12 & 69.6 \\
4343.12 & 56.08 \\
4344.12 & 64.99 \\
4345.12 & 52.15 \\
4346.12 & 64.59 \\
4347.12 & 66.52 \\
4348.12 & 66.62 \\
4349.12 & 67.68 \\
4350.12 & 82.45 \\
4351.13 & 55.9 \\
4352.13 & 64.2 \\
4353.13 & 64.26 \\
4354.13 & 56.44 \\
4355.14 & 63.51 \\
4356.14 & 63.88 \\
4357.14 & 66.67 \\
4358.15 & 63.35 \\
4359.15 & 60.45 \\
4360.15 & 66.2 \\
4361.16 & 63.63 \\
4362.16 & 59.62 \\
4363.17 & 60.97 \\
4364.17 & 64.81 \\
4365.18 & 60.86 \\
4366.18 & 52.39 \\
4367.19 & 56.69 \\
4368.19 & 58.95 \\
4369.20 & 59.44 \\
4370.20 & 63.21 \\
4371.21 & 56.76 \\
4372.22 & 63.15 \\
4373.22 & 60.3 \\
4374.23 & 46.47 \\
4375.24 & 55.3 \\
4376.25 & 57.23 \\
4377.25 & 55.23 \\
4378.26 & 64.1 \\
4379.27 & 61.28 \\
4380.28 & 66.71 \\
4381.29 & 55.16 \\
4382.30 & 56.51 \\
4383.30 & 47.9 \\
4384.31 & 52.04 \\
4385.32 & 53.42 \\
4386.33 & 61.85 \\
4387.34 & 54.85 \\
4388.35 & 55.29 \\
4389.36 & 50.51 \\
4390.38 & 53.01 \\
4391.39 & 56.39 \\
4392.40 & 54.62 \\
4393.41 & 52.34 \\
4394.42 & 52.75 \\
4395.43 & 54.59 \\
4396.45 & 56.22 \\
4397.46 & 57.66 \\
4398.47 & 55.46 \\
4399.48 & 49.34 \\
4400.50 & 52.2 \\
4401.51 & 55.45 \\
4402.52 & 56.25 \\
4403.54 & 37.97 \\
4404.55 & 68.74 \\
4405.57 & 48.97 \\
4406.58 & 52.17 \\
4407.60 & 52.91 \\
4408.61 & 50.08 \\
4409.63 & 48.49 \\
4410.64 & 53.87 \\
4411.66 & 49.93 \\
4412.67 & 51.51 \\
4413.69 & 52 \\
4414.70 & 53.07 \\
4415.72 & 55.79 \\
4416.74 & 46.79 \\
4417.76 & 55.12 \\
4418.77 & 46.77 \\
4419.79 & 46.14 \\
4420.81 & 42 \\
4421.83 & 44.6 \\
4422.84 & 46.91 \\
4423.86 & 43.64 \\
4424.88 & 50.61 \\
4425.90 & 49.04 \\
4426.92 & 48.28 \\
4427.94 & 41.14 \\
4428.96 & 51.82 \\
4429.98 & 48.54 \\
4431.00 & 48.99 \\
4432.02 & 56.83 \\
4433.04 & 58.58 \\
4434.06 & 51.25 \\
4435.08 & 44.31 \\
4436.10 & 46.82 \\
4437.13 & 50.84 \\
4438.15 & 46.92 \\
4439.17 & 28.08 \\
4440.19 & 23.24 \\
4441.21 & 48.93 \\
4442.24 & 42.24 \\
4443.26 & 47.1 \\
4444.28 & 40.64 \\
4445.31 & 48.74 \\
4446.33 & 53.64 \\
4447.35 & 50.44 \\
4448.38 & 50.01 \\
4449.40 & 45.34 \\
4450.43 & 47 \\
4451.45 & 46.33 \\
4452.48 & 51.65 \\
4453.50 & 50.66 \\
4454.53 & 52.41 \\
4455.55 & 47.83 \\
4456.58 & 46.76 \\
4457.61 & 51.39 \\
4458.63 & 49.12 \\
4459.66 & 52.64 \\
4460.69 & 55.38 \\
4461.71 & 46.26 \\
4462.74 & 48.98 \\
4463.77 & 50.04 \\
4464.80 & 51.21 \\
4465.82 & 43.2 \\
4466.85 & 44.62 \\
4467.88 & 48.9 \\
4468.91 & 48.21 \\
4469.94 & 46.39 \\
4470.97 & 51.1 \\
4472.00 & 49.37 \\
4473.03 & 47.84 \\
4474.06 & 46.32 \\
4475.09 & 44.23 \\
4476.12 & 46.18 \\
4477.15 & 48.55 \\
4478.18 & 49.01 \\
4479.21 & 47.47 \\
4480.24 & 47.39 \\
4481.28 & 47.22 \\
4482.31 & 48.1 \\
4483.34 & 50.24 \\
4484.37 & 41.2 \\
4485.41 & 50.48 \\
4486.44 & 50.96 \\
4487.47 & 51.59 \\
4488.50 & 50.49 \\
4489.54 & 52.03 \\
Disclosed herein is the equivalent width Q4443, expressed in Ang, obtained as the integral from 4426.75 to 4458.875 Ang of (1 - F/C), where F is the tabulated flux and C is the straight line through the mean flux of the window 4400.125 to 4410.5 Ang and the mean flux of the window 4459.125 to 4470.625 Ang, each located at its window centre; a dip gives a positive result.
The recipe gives 1.8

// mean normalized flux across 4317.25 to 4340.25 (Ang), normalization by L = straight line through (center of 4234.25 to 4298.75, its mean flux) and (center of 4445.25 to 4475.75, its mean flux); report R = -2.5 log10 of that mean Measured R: -0.22 mag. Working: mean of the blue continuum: 51.4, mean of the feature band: 61.9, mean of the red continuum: 48.9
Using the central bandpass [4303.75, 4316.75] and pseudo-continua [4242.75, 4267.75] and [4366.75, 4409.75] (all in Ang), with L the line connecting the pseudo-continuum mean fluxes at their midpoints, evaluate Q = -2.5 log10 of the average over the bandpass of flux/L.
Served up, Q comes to -0.06 mag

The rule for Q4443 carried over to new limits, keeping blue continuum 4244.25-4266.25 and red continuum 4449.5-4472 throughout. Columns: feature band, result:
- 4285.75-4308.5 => -1.5 Ang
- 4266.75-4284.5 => -0.5 Ang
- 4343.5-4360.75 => -4.9 Ang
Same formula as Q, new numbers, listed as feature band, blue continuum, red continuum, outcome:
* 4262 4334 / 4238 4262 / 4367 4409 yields -0.05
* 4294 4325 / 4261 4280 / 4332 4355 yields 0.06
